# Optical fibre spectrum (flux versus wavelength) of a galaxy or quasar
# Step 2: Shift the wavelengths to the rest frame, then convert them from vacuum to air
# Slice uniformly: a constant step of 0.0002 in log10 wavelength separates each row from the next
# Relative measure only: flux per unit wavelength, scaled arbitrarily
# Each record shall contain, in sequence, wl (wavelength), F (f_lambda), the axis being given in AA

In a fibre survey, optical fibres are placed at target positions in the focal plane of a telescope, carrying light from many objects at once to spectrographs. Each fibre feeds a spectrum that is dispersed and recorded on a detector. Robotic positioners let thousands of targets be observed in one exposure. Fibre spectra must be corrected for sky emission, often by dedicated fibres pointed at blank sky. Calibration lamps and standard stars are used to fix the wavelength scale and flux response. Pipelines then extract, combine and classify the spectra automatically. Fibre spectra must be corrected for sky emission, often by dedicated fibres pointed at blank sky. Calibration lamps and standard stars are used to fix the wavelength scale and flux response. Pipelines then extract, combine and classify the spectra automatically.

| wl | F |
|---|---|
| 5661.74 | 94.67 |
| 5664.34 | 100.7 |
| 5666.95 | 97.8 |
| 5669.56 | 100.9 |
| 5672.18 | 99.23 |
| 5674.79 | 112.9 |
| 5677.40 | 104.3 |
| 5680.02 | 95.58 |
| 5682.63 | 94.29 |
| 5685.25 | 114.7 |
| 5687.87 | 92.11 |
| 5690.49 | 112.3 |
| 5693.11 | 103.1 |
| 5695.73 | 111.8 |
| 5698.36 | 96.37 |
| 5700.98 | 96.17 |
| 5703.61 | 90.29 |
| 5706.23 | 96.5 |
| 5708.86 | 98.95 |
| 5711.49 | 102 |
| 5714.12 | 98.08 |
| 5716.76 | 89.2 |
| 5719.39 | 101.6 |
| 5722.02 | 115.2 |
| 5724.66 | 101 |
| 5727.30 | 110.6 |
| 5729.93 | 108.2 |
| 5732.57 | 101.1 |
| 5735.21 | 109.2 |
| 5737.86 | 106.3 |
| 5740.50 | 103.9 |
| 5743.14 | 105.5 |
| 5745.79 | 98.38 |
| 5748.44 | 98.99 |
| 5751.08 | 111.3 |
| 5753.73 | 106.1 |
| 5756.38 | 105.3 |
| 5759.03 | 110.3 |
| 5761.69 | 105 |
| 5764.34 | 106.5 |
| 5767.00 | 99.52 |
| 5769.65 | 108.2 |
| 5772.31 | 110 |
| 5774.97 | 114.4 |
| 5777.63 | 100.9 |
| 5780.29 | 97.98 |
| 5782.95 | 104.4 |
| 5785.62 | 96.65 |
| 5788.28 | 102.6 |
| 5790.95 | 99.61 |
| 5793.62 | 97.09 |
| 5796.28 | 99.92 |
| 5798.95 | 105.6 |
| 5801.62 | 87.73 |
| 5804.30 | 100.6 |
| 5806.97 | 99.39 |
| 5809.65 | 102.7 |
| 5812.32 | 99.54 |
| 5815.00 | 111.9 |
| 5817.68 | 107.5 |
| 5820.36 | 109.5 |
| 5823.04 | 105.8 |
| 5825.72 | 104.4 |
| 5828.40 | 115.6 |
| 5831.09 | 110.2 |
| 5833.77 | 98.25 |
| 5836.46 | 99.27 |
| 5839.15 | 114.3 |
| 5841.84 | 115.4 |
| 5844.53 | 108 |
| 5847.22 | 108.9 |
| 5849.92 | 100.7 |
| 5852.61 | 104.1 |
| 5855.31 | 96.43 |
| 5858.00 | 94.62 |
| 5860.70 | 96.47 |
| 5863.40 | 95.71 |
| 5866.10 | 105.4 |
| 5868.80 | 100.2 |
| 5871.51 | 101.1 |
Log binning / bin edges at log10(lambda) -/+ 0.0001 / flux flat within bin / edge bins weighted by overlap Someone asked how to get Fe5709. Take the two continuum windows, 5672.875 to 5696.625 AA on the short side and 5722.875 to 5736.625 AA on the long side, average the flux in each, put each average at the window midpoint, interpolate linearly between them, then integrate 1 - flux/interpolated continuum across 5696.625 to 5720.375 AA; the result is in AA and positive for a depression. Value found 1.9 AA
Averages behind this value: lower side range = 104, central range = 96.8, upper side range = 106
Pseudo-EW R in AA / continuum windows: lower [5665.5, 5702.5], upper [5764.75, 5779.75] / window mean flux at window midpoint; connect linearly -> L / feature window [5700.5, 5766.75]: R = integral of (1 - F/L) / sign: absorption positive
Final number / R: 0.9 AA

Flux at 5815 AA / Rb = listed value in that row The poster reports 111.9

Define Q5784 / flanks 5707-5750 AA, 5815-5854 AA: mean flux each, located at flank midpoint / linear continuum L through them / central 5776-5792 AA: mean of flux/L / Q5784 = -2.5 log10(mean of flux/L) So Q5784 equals 0.049 mag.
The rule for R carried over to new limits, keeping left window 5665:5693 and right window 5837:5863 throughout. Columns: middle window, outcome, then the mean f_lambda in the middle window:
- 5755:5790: -0.5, 105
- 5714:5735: -0.2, 104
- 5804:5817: 0.0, 103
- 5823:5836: -0.3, 106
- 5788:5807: 0.8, 98.8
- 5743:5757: -0.2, 104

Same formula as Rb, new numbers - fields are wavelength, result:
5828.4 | 115.6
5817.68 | 107.5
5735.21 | 109.2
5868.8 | 100.2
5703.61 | 90.29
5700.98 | 96.17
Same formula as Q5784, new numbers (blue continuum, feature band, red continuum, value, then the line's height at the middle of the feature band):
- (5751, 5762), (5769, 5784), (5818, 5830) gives 0.02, 108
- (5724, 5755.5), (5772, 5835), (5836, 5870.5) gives 0.01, 104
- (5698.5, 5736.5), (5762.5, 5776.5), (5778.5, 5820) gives -0.07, 101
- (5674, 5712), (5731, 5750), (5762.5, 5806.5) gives -0.02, 102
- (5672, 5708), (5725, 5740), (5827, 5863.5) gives -0.04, 102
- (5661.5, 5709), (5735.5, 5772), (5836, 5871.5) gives -0.04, 102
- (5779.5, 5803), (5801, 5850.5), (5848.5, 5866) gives -0.07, 98.8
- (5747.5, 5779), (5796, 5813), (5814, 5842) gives 0.09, 107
